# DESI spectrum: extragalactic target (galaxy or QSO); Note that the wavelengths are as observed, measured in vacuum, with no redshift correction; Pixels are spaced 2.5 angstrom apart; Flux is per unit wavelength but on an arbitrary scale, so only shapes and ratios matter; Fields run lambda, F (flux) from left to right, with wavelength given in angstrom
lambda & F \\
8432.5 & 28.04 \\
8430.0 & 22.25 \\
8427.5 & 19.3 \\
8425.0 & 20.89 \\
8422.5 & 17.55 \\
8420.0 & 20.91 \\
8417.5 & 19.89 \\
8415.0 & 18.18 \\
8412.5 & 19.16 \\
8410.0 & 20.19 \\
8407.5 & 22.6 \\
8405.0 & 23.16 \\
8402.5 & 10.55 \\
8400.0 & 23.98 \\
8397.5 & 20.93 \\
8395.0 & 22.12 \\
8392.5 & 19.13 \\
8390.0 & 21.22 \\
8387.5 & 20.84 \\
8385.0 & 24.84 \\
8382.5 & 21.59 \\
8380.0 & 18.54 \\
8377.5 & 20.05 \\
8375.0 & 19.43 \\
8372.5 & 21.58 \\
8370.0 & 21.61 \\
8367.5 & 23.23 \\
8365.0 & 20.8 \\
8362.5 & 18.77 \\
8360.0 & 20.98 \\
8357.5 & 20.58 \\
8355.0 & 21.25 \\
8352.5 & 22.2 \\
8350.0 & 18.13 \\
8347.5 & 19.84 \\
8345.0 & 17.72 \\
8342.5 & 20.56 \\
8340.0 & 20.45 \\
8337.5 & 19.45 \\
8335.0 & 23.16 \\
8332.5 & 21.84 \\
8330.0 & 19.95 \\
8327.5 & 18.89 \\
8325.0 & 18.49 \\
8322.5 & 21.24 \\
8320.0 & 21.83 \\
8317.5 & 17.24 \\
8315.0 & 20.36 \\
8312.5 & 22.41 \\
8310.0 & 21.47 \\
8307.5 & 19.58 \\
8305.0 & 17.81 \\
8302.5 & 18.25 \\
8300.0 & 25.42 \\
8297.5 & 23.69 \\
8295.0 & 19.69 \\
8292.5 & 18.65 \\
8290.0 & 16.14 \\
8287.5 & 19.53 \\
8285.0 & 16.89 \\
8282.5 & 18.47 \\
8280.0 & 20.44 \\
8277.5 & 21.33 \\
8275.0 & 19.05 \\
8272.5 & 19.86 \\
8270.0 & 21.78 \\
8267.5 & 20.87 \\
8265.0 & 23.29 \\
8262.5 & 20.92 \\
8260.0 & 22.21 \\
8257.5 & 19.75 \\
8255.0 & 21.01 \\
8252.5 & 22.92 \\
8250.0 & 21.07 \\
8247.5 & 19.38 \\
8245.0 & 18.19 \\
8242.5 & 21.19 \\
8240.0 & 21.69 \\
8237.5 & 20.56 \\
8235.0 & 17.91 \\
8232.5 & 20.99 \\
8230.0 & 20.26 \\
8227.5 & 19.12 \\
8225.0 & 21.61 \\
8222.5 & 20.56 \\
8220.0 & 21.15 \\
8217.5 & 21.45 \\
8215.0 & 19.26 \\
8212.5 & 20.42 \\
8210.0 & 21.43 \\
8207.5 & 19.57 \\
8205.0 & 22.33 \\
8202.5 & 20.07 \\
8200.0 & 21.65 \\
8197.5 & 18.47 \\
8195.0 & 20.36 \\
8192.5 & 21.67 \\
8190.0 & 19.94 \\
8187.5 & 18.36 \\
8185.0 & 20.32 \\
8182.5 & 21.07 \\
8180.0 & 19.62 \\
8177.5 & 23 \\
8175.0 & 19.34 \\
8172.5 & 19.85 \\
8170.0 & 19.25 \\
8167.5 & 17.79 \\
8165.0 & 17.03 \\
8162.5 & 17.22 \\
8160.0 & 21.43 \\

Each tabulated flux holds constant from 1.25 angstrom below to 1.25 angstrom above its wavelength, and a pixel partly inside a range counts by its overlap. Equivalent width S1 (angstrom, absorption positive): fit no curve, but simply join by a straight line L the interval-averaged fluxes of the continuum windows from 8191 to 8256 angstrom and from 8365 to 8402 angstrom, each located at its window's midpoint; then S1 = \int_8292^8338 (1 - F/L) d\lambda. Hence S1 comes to 0.7 angstrom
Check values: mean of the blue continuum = 20.5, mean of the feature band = 20.5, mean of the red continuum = 21.1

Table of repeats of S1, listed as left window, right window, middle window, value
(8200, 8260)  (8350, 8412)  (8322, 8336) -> 0.13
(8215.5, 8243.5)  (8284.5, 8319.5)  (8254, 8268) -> -0.76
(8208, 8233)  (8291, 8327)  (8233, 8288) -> 0.25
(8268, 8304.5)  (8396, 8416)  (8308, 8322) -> -0.51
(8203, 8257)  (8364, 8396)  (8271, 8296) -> 2.10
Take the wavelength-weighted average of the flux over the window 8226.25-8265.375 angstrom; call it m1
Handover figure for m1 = 20.6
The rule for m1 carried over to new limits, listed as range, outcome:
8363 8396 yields 21.1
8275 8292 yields 18.8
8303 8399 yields 20.5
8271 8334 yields 20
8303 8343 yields 20.3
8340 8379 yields 20.4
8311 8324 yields 20.6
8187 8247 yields 20.4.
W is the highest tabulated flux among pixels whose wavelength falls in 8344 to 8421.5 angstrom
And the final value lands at 24.84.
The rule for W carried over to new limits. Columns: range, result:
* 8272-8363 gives 25.42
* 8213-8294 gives 23.29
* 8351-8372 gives 23.23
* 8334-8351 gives 23.16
